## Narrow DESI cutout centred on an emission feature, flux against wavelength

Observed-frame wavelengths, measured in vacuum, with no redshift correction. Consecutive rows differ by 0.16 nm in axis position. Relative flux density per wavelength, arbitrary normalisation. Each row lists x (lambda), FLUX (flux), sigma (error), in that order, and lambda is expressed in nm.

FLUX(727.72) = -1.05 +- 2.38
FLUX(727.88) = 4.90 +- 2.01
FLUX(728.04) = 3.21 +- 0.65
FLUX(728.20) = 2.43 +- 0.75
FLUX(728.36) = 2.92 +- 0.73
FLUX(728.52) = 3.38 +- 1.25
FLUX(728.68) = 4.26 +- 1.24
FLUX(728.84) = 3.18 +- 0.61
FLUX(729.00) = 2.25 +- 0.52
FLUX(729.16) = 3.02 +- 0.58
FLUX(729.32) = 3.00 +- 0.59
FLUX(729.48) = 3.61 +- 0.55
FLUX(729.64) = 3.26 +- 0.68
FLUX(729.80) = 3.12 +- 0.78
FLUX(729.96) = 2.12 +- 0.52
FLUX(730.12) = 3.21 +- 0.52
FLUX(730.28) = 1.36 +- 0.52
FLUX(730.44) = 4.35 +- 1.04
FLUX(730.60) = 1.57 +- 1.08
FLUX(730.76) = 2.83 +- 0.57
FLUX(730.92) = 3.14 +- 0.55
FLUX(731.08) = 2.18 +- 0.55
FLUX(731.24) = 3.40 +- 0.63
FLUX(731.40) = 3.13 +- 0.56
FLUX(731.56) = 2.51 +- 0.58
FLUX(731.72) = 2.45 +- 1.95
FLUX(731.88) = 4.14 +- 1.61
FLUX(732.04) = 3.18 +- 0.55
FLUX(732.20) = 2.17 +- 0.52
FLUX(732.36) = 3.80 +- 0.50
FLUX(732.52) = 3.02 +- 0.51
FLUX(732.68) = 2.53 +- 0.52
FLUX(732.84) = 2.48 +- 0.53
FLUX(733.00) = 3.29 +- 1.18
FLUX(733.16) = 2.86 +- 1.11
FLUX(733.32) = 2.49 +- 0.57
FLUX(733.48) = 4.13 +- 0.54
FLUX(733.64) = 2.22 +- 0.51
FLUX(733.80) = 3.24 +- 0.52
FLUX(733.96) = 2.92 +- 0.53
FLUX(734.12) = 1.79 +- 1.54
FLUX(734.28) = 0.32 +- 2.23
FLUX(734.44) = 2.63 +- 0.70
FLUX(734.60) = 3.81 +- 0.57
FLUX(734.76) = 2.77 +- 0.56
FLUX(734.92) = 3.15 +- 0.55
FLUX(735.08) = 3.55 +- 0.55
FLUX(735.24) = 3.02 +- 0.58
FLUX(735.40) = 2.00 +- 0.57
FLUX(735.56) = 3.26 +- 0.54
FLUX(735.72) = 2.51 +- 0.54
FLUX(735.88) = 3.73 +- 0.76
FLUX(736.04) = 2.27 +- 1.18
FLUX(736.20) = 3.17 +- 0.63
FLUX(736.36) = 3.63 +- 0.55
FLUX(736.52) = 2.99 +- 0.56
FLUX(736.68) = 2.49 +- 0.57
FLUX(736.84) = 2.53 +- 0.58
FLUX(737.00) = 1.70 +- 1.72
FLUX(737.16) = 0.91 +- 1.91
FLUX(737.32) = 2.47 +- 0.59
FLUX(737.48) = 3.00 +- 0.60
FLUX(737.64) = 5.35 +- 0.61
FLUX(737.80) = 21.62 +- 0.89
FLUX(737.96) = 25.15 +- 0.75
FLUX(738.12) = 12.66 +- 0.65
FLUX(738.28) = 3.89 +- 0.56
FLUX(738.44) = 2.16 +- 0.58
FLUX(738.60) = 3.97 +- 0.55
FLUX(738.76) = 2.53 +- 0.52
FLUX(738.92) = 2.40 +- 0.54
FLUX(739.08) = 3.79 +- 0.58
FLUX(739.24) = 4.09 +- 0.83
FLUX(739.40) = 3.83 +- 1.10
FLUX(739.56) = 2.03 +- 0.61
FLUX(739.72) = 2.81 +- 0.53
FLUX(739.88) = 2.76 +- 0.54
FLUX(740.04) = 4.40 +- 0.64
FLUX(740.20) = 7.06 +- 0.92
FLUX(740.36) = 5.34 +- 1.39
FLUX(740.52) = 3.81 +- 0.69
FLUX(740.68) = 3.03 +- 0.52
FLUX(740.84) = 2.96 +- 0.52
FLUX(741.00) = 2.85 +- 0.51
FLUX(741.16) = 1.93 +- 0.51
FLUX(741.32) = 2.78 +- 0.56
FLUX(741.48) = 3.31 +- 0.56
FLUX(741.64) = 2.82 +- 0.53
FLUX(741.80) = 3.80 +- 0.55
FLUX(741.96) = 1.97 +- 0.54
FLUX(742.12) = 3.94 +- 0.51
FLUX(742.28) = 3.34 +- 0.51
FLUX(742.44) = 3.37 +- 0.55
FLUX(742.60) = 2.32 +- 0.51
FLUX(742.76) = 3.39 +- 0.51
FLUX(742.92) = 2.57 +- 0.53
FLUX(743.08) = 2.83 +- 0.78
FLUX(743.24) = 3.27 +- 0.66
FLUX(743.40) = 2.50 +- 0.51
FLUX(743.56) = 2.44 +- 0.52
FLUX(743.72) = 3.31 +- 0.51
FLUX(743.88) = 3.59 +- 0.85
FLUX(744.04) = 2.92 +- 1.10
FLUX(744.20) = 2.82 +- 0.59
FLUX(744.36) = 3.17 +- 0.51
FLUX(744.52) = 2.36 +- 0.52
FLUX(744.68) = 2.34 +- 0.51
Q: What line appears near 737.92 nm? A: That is Halpha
